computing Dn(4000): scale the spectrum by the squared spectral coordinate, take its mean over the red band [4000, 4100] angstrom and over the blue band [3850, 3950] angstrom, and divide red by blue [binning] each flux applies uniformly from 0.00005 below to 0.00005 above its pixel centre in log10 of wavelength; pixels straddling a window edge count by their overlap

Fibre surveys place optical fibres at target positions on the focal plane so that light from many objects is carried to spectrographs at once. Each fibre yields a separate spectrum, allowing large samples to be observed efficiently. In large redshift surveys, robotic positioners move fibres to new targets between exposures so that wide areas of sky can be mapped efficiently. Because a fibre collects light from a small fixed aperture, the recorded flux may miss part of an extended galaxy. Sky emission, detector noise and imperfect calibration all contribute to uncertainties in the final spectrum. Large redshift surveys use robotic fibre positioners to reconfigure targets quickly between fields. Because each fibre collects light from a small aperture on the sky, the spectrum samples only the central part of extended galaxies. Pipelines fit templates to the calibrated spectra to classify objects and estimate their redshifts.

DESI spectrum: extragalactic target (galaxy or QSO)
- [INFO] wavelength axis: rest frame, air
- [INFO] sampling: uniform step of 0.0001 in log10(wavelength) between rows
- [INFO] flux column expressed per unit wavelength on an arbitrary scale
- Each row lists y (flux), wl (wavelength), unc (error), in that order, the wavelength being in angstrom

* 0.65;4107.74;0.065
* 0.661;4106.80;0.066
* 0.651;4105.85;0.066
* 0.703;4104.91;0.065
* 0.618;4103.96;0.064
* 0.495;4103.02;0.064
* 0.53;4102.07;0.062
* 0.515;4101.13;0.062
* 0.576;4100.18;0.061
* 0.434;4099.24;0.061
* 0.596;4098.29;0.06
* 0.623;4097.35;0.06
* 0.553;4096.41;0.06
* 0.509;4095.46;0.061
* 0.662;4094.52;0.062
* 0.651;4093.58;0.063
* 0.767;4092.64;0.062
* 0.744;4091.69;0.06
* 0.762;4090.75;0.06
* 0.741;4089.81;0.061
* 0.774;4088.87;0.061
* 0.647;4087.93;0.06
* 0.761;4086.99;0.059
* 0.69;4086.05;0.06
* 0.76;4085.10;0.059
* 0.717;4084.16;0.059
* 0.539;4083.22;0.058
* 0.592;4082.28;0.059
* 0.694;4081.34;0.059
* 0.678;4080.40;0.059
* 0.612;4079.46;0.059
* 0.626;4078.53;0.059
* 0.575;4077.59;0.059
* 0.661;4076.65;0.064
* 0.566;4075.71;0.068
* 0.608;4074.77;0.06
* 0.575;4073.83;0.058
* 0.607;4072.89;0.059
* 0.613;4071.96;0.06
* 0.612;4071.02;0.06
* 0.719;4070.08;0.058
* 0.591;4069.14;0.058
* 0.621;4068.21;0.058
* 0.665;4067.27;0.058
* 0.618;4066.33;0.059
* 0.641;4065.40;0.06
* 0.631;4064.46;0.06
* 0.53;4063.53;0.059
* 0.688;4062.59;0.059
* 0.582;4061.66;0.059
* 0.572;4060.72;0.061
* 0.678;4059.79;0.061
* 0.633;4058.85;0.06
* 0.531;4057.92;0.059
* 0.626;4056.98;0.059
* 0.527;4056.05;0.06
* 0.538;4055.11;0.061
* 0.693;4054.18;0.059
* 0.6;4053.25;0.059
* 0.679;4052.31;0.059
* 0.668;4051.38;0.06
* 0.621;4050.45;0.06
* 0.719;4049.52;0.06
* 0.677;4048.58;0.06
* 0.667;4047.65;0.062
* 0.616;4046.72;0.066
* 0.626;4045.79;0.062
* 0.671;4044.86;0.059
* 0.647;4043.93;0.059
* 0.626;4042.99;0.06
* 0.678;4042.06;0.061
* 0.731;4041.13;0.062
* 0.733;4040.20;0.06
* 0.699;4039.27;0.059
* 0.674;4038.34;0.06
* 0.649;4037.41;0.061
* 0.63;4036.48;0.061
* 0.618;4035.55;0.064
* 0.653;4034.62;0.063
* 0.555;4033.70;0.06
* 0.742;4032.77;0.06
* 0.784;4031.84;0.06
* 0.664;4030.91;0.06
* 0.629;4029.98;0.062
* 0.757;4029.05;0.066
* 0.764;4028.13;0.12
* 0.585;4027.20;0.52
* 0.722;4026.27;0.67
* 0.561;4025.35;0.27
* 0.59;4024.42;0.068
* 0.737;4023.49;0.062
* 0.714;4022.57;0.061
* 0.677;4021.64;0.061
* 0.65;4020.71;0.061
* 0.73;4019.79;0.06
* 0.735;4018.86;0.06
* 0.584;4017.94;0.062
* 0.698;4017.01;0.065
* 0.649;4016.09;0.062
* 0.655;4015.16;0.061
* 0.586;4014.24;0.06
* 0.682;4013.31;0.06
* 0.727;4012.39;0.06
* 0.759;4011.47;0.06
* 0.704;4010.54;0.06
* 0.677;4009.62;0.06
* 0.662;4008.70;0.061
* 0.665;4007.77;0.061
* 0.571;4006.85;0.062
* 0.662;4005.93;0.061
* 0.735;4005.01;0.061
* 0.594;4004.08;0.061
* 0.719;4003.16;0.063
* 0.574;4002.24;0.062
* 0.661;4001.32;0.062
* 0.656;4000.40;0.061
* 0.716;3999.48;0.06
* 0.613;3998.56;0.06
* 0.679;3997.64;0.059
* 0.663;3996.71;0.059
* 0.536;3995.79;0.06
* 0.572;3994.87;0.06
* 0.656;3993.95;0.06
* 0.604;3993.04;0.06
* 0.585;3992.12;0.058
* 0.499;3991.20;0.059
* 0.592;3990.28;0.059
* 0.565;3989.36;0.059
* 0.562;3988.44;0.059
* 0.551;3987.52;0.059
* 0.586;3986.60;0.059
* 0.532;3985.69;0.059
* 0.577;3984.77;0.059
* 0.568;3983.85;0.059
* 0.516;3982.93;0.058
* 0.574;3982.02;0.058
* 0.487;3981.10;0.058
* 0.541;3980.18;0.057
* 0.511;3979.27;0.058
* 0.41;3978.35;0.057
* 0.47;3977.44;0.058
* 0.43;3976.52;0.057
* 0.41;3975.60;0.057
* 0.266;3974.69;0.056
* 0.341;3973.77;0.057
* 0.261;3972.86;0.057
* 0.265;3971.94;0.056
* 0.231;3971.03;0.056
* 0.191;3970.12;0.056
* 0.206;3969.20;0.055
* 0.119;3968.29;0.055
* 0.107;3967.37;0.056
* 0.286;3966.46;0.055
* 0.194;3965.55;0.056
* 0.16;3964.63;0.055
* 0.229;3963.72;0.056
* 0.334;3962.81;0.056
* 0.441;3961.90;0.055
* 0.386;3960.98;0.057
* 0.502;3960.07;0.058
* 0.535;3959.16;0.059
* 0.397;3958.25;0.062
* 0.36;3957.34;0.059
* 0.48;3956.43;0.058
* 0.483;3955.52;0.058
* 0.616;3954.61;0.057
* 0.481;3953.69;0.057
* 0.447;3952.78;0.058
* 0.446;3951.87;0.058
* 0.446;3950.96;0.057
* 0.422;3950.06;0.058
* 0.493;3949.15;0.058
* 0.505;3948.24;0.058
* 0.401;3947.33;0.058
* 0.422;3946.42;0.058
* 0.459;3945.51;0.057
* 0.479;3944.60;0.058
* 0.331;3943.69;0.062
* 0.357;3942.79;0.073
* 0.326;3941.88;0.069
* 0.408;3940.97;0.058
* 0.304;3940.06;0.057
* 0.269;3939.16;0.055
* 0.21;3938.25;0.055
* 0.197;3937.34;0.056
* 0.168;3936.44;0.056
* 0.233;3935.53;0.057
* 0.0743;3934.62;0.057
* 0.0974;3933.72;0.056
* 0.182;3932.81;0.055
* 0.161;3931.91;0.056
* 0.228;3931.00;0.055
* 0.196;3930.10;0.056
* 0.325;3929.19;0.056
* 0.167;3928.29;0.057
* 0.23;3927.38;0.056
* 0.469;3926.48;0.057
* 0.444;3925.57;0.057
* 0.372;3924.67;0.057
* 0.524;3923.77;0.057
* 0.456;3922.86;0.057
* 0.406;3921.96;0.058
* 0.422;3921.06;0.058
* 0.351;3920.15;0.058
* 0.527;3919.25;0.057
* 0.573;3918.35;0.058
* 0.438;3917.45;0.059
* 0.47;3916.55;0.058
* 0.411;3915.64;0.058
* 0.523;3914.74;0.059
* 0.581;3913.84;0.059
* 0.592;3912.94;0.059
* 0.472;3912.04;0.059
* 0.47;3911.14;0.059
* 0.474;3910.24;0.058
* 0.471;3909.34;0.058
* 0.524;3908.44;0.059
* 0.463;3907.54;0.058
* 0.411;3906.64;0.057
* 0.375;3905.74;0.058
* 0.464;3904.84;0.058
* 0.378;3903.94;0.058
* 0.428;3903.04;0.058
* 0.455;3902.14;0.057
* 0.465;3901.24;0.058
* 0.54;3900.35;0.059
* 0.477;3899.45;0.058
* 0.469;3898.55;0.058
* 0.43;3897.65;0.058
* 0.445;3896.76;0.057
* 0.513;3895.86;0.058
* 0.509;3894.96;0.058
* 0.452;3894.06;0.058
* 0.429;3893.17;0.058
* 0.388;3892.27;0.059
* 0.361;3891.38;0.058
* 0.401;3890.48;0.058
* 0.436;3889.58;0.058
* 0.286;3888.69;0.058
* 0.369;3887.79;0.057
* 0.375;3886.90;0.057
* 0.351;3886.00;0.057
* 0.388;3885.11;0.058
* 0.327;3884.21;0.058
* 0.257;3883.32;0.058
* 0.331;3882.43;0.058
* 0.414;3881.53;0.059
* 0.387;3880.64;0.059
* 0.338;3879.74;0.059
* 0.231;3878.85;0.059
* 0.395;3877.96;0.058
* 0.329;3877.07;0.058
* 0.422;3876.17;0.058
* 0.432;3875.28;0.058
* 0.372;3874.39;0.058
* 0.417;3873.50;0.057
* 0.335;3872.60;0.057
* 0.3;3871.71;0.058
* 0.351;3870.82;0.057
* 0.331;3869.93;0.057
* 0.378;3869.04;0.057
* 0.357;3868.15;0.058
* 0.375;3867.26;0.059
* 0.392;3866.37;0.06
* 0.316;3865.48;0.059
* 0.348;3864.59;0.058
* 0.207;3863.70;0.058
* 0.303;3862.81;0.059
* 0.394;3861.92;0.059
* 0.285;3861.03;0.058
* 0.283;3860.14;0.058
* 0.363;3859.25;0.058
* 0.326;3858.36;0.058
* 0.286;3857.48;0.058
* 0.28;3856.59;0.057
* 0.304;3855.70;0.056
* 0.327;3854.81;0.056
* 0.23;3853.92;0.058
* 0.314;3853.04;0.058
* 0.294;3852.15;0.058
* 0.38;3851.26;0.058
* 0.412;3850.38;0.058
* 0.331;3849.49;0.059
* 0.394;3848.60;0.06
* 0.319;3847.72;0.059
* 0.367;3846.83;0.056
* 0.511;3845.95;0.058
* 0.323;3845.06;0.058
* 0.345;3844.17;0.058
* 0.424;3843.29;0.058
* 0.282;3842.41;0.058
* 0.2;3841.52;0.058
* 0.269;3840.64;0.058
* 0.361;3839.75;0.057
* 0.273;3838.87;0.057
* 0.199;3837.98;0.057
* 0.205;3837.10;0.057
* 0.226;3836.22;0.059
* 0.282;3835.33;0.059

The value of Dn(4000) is 1.88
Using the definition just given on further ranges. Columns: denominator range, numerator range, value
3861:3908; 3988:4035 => 1.81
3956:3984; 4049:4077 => 1.81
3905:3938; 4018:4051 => 1.90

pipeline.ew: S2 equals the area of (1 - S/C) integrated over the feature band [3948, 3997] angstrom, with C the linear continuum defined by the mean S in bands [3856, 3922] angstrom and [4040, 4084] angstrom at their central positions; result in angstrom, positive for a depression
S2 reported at 7.3 angstrom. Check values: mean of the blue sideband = 0.4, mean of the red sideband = 0.63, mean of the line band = 0.437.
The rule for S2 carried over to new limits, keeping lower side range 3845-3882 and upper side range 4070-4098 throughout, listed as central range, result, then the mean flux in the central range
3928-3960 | 7.78 angstrom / 0.349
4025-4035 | -1.70 angstrom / 0.676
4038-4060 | -1.60 angstrom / 0.648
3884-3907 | -1.86 angstrom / 0.421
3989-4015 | -4.90 angstrom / 0.64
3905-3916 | -1.89 angstrom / 0.481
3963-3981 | 7.15 angstrom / 0.301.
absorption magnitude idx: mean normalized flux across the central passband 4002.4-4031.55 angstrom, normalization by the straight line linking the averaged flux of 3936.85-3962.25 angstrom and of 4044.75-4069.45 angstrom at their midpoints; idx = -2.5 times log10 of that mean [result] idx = -0.224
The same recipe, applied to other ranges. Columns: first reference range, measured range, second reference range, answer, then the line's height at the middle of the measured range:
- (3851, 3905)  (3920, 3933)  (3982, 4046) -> 0.37 mag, 0.468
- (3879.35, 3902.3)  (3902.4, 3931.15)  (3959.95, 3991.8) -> -0.06 mag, 0.404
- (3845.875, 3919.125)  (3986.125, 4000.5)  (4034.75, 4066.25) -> -0.09 mag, 0.555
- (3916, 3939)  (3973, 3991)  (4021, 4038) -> 0.02 mag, 0.504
